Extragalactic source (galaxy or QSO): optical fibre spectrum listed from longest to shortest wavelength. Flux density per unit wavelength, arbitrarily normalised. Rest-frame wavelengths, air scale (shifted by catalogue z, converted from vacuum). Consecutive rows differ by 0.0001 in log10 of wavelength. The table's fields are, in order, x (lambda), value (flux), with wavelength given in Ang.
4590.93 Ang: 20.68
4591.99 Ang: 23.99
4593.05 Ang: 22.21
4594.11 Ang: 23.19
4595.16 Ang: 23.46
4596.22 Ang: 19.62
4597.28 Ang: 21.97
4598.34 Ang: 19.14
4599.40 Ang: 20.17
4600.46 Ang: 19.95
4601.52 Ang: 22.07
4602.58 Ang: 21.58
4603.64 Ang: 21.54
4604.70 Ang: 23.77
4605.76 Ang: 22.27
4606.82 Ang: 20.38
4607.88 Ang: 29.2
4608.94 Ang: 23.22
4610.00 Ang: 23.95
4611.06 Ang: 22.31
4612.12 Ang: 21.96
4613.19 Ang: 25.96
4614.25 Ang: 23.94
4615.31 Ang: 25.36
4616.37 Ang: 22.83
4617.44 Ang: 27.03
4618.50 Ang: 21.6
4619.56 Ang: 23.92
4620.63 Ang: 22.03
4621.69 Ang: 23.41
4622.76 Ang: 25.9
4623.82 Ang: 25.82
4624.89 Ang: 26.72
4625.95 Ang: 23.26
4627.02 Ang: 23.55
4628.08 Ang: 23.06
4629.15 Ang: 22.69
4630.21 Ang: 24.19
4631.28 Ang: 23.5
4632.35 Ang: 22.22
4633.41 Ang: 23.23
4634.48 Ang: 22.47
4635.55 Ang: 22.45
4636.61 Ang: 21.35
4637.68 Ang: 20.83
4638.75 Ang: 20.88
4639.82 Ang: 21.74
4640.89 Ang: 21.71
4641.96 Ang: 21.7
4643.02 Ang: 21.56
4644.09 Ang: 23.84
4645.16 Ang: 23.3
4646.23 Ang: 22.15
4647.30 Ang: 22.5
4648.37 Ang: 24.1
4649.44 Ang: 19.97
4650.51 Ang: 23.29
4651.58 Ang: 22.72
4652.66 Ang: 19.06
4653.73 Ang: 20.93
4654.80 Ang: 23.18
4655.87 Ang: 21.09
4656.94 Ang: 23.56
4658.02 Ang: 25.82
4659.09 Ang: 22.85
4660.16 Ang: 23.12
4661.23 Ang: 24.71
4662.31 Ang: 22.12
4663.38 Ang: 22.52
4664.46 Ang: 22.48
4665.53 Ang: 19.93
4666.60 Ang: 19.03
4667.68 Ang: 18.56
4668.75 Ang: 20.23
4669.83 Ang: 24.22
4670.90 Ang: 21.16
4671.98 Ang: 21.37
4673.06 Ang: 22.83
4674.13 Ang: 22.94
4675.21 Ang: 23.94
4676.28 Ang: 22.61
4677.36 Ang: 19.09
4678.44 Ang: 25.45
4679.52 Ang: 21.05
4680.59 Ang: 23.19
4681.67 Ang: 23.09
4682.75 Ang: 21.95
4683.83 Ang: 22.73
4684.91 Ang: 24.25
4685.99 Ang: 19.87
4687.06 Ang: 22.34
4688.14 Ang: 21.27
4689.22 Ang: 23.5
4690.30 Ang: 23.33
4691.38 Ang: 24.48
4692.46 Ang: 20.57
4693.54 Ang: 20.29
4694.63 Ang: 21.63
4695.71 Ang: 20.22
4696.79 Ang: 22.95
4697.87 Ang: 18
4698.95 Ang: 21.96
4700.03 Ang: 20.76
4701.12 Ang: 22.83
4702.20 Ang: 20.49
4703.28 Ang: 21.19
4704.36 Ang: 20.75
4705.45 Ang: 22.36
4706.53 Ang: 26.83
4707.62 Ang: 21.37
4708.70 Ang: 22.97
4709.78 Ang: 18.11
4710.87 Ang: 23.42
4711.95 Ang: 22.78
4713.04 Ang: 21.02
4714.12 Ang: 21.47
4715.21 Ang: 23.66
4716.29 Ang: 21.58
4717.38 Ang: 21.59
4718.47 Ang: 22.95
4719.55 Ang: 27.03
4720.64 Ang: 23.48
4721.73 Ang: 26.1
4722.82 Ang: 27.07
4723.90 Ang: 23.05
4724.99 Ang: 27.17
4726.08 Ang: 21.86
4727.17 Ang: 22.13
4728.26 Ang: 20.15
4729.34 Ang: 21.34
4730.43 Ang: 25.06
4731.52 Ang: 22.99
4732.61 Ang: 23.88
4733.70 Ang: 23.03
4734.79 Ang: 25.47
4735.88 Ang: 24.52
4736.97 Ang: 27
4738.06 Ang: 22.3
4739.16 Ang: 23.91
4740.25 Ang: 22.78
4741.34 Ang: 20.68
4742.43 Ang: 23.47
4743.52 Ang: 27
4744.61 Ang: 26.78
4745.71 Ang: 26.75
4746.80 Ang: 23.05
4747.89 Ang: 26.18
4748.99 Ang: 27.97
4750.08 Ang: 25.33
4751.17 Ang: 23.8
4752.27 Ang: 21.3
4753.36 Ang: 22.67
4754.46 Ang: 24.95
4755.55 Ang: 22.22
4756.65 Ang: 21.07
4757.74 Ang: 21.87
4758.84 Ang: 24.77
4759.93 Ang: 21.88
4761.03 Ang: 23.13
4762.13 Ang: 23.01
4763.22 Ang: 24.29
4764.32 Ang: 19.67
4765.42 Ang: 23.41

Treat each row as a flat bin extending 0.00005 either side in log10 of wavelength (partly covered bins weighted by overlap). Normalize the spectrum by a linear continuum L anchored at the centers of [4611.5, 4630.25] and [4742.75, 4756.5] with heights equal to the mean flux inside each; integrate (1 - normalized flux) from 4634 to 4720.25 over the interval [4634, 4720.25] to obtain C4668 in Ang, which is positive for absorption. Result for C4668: 7.9 Ang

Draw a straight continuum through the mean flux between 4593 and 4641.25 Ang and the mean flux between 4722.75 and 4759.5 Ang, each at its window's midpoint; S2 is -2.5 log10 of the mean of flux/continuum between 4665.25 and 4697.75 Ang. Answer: 0.07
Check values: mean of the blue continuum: 22.9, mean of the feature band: 21.9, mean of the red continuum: 23.9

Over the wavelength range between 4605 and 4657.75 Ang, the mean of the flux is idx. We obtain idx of 23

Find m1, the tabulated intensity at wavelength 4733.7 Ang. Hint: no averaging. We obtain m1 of 23.03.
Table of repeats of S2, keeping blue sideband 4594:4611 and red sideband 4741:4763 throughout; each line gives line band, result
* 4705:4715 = 0.05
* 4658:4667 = 0.02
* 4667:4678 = 0.06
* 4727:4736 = 0.02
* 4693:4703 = 0.11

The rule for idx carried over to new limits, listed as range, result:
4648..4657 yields 21.9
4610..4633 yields 23.9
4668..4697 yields 22.2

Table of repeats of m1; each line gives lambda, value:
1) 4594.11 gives 23.19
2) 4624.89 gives 26.72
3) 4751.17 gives 23.8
